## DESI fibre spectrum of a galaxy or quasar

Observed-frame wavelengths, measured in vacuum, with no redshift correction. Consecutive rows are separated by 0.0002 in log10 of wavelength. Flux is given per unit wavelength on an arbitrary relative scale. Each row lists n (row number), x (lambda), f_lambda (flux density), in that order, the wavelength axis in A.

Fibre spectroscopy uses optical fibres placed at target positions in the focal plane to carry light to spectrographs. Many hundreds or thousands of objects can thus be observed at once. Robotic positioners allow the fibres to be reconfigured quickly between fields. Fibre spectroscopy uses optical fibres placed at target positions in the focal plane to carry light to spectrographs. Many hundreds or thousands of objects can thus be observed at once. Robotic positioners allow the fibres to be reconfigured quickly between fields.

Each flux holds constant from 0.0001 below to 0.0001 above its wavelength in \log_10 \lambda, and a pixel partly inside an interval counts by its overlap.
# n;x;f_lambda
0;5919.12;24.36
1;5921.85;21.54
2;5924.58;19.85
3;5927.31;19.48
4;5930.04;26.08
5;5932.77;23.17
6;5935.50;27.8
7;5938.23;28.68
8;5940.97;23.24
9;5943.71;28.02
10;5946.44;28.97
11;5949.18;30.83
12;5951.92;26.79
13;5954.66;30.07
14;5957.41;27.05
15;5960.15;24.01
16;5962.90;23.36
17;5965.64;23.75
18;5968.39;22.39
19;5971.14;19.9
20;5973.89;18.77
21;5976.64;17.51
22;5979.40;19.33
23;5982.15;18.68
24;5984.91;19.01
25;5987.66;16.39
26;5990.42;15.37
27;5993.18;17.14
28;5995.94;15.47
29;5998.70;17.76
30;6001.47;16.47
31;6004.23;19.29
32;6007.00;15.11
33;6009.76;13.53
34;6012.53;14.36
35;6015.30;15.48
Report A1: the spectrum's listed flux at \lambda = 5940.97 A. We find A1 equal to 23.24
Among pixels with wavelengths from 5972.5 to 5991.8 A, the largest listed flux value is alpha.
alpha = 19.33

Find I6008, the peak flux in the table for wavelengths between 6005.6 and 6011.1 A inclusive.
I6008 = 15.11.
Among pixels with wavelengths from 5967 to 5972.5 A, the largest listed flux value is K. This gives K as 22.39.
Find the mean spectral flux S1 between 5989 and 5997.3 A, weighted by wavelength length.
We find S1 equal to 16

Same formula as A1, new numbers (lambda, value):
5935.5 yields 27.8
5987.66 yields 16.39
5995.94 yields 15.47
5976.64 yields 17.51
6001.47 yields 16.47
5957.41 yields 27.05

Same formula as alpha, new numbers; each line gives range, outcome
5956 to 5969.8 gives 27.05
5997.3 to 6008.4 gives 19.29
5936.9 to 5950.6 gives 30.83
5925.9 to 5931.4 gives 26.08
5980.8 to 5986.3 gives 19.01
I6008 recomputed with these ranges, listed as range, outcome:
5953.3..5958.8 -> 30.07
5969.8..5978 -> 19.9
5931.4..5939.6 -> 28.68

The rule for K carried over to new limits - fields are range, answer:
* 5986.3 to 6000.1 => 17.76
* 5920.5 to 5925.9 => 21.54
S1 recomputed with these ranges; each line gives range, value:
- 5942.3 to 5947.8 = 28.5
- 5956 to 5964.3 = 24.8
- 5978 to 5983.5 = 19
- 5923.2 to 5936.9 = 23.3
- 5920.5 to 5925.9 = 20.7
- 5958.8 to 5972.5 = 22.7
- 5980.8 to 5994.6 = 17.3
